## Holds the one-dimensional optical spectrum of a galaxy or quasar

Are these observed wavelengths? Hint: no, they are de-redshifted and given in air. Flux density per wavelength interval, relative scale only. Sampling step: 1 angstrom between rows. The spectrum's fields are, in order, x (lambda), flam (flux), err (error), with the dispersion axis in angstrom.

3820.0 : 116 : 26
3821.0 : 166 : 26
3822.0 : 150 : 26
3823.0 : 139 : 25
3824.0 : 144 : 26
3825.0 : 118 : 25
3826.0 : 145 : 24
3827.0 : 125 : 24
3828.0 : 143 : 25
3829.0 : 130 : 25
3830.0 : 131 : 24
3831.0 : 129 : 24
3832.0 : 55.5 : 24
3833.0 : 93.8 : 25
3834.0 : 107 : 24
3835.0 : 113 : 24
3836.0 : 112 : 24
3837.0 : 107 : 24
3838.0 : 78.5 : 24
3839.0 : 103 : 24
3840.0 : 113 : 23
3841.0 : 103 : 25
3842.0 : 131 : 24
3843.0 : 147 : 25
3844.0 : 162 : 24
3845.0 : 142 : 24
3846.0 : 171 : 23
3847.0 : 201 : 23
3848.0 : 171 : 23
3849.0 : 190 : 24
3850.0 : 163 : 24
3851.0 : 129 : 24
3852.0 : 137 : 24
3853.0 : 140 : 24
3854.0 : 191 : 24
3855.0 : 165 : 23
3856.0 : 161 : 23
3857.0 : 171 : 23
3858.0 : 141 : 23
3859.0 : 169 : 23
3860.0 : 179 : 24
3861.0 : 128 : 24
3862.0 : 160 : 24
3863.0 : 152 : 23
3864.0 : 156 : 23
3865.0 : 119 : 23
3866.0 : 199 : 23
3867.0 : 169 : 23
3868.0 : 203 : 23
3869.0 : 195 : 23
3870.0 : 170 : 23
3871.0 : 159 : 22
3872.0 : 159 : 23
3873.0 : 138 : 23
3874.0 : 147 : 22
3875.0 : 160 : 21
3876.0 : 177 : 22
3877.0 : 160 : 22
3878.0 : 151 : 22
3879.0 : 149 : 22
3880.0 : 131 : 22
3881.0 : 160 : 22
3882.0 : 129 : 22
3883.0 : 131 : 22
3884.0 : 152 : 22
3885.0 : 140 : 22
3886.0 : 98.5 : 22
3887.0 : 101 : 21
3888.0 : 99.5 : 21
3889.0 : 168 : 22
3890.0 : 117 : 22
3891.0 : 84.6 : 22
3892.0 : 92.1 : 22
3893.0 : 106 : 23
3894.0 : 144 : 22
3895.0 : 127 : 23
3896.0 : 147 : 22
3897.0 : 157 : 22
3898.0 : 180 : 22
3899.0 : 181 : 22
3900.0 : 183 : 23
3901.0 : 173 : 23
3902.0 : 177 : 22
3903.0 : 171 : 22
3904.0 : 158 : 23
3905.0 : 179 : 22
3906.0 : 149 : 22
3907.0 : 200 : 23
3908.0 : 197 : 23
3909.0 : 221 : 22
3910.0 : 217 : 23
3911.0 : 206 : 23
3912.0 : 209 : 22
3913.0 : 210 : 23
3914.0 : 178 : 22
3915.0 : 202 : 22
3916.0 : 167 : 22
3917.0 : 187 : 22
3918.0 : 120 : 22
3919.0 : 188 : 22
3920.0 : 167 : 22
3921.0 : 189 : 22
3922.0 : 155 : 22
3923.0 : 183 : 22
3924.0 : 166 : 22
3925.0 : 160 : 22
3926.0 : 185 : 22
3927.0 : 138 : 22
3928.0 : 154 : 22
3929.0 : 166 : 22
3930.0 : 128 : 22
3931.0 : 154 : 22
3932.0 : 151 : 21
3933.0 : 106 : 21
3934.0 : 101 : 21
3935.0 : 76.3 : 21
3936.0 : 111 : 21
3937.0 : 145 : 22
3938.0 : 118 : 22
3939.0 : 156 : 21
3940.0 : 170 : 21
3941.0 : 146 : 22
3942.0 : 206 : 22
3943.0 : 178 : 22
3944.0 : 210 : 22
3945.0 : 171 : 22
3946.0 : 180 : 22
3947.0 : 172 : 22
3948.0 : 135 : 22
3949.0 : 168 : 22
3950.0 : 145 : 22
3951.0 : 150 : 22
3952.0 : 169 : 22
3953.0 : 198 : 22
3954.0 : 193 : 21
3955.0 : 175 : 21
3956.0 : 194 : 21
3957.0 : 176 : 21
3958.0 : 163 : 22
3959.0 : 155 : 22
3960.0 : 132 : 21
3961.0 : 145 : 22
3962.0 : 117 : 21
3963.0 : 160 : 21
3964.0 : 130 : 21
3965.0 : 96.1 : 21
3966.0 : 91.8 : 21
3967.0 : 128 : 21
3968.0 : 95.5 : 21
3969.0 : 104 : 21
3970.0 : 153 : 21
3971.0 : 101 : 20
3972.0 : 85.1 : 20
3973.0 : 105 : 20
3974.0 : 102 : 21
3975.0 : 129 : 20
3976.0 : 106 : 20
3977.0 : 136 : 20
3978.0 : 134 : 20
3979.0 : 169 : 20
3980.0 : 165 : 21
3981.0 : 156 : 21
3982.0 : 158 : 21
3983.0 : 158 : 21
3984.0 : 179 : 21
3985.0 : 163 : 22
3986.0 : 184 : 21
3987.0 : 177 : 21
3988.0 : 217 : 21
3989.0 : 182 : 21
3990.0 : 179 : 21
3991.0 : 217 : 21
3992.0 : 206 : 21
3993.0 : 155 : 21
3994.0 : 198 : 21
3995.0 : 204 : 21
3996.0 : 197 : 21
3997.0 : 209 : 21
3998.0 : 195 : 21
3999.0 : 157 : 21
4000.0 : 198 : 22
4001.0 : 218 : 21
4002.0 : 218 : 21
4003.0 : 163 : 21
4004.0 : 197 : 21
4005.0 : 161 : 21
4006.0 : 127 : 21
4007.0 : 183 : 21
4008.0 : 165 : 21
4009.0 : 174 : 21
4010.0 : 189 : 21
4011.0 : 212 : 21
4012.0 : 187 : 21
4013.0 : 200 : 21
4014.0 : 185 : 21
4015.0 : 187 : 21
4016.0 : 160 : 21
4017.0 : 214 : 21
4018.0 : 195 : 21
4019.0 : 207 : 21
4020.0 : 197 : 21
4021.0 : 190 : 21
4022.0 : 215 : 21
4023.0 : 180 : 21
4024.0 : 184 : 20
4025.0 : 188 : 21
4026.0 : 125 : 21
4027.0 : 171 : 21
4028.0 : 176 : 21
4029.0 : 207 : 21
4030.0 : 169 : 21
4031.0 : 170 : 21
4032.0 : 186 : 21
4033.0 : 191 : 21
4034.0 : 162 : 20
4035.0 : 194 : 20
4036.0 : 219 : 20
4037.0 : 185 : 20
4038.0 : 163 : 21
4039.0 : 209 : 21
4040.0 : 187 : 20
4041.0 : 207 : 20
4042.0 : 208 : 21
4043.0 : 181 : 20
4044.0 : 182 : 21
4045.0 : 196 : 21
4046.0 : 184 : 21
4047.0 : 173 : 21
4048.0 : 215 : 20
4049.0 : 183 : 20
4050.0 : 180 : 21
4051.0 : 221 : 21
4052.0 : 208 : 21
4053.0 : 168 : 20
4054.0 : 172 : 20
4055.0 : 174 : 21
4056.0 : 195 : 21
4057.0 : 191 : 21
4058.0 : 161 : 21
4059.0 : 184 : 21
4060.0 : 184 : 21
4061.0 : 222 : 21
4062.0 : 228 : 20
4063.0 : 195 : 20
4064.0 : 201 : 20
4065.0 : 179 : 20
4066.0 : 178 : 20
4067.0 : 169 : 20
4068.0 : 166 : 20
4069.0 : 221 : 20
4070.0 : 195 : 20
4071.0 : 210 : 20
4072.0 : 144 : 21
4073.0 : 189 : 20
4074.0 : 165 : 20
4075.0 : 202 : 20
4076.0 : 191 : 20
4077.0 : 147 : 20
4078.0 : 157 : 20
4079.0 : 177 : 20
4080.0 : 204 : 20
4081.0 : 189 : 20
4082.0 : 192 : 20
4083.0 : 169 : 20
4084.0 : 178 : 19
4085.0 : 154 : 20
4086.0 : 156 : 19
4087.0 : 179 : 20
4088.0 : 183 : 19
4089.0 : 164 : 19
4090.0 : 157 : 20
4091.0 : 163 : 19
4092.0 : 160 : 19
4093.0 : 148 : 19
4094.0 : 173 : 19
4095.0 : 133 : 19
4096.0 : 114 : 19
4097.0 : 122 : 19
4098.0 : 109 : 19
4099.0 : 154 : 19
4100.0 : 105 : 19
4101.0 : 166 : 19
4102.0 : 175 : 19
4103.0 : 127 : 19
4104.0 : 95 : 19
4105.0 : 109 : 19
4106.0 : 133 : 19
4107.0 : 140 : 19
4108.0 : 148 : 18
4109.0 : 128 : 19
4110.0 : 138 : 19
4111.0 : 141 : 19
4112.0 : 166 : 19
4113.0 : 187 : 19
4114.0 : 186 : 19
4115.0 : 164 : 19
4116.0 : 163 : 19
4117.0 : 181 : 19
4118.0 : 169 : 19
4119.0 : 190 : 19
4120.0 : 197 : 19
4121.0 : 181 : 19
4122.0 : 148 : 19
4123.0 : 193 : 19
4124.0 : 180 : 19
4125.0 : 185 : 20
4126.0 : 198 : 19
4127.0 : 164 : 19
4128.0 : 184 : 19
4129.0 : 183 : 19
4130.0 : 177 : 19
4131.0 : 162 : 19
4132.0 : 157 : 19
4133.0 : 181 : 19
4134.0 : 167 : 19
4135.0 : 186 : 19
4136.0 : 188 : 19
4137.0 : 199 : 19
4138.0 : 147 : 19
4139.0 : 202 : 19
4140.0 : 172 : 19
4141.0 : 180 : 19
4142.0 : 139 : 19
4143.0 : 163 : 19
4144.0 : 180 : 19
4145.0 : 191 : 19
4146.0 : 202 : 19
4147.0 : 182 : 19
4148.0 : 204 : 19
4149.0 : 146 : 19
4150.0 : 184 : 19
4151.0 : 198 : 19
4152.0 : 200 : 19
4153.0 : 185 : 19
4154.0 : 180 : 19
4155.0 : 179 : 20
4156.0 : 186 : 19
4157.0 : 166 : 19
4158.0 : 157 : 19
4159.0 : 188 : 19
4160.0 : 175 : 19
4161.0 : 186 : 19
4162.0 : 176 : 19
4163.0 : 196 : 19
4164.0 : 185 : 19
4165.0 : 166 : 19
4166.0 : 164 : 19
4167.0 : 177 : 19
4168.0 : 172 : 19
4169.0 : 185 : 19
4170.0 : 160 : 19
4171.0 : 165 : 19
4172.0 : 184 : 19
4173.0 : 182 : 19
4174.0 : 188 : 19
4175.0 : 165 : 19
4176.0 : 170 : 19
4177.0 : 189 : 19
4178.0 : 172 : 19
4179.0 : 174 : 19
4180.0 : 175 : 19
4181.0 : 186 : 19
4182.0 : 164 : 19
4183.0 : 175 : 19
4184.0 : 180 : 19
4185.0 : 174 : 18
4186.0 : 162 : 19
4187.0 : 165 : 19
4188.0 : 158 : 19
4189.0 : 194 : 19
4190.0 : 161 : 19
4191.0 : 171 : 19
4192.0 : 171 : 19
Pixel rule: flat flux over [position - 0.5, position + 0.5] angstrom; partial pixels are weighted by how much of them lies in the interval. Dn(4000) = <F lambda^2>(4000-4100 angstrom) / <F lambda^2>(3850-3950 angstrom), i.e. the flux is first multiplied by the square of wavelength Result 1.23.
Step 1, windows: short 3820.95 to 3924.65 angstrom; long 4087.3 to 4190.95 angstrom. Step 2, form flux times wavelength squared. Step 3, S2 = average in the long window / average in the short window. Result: 1.3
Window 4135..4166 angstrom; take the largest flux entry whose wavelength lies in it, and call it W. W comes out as 204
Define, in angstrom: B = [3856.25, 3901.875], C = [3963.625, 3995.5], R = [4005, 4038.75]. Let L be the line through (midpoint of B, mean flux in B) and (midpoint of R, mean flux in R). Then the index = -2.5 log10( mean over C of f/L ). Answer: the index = 0.17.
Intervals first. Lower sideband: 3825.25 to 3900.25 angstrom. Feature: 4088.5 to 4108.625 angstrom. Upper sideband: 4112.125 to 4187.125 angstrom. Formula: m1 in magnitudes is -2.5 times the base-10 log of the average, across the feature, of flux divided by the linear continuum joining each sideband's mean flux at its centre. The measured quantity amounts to 0.22 mag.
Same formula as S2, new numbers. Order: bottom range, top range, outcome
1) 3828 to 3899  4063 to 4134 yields 1.31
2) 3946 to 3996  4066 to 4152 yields 1.17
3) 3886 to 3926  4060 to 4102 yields 1.14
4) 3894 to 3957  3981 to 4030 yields 1.16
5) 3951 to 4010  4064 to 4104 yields 1.08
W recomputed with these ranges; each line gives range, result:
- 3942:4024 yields 218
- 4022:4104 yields 228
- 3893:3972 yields 221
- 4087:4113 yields 187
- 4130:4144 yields 202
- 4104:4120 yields 197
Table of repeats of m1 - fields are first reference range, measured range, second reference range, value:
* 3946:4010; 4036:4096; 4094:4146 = -0.130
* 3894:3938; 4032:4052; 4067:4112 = -0.195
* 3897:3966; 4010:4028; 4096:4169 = -0.134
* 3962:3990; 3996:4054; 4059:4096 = -0.186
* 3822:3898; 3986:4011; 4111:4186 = -0.180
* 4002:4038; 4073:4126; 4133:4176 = 0.125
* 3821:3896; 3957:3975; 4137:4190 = 0.241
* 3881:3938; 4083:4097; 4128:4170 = 0.097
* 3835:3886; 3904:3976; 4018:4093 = 0.055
